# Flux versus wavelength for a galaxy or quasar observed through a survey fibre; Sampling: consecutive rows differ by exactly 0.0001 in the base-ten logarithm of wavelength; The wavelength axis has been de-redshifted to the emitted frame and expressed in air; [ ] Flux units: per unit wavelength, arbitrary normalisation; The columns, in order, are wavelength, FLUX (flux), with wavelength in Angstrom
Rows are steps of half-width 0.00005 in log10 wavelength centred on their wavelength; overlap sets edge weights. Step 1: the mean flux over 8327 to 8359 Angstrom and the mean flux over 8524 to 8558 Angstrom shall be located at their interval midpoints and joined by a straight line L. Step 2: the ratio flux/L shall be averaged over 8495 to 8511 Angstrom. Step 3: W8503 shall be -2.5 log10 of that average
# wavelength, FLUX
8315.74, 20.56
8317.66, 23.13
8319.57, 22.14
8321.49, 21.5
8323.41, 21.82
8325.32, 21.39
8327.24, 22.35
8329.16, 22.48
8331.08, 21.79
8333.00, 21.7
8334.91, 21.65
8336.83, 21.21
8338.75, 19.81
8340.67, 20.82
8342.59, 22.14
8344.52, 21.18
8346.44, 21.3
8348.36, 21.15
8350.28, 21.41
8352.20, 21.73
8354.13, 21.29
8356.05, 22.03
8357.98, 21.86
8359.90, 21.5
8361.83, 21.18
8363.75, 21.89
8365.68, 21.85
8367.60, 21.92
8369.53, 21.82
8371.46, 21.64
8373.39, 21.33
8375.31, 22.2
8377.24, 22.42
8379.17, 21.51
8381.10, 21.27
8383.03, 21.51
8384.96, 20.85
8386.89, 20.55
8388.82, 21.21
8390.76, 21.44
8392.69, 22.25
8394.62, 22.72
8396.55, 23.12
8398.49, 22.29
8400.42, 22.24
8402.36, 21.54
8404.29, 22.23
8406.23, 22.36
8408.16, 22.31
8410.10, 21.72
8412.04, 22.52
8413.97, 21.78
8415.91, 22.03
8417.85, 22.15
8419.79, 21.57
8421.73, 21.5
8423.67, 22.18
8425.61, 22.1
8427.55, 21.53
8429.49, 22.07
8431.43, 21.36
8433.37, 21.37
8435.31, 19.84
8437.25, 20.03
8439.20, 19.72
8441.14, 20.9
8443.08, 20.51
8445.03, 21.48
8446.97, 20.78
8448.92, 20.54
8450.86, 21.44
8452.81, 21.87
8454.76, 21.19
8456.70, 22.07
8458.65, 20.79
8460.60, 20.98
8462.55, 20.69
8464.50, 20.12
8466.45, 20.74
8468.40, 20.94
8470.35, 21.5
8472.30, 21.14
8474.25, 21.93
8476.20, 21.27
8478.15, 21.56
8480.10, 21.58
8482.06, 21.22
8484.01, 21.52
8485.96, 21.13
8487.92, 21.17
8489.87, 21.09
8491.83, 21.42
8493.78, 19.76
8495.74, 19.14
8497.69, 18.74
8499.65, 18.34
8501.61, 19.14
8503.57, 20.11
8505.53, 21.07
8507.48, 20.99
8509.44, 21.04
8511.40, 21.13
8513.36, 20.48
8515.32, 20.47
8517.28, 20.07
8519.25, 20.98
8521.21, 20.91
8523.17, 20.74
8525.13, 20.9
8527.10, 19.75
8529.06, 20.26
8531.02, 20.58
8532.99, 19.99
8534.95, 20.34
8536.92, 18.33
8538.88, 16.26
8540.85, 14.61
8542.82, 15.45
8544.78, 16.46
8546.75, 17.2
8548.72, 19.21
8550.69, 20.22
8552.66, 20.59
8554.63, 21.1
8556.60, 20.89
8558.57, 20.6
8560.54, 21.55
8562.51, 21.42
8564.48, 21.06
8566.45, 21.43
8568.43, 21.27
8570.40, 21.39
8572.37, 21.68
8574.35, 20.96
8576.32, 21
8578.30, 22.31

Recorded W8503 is -0.02 mag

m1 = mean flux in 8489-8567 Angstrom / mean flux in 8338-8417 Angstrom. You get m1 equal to 0.9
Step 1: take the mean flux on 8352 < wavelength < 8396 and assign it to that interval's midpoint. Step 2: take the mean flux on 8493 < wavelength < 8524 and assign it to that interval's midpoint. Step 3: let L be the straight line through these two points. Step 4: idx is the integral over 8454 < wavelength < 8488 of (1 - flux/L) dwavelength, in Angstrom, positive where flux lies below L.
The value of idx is -1.0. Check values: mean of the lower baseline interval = 21.7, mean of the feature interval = 21.2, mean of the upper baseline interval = 20.2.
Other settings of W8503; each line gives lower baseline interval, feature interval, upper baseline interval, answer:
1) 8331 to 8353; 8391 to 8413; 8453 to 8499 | -0.056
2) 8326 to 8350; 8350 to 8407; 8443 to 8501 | -0.025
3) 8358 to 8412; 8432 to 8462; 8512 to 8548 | -0.013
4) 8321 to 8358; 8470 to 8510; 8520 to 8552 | -0.065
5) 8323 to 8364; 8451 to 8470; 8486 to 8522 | -0.021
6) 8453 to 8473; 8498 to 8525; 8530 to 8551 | -0.070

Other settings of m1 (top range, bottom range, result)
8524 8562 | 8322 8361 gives 0.89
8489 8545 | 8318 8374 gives 0.91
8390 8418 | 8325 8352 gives 1.03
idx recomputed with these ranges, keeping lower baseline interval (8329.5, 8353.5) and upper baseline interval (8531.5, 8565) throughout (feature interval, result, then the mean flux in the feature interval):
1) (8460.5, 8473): -0.5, 20.9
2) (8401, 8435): -2.2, 21.9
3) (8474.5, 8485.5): -0.9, 21.5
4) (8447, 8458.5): -0.7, 21.3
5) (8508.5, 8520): -0.7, 20.7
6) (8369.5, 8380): -0.4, 21.8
